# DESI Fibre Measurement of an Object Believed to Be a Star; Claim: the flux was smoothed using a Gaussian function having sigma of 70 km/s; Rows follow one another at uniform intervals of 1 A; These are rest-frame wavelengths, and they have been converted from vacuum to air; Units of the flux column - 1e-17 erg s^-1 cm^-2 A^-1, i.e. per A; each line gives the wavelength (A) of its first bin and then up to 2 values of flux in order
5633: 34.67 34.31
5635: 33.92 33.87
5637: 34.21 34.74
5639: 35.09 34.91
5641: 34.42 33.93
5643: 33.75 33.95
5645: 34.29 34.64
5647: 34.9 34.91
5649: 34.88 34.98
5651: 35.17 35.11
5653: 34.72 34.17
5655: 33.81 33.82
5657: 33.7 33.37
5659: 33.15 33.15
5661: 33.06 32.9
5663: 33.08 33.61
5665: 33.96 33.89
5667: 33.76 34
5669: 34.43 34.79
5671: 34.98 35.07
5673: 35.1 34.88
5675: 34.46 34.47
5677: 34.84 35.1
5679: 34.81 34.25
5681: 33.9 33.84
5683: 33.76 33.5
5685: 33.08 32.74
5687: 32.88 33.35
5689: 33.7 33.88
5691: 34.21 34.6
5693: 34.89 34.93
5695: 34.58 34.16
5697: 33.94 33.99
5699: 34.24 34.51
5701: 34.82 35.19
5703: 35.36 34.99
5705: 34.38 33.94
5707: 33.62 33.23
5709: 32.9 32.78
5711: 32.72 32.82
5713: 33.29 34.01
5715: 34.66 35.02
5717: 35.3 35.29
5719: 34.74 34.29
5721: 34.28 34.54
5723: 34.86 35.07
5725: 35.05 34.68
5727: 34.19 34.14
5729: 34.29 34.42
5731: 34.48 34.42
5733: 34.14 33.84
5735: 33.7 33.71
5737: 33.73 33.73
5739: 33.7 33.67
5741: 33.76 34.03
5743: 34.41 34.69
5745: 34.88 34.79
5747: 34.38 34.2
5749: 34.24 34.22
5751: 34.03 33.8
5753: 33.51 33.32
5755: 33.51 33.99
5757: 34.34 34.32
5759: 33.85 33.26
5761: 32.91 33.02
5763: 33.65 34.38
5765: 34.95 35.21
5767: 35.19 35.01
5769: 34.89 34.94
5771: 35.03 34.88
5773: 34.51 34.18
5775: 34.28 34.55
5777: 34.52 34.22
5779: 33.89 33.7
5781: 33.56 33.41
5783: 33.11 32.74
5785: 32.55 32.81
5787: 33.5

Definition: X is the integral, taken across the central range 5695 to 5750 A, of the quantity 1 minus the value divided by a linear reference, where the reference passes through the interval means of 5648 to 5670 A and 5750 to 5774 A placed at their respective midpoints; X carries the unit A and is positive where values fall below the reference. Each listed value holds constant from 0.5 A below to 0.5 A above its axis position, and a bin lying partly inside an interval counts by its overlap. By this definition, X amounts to -0.2 A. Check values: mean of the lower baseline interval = 34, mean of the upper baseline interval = 34.2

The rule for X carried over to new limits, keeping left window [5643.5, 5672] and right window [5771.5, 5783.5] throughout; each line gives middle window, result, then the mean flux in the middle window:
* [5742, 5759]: 0.0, 34.2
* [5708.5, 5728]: -0.1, 34.2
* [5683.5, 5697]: 0.1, 33.9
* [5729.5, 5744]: 0.0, 34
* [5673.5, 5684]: -0.1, 34.4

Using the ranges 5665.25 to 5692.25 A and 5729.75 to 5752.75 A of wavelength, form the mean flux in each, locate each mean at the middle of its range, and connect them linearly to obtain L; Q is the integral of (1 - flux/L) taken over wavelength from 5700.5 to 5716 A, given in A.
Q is 0.1 A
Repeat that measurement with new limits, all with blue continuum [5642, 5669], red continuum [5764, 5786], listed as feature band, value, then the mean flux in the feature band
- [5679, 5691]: 0.2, 33.6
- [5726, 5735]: 0.0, 34.2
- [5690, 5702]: -0.1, 34.5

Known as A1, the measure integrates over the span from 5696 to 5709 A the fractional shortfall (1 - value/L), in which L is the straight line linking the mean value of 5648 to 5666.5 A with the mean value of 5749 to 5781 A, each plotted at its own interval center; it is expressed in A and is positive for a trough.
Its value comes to -0.1 A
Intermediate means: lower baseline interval 33.9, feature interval 34.3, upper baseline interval 34.2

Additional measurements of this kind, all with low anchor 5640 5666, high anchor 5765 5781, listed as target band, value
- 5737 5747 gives 0.08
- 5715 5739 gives -0.03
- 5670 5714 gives 0.15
